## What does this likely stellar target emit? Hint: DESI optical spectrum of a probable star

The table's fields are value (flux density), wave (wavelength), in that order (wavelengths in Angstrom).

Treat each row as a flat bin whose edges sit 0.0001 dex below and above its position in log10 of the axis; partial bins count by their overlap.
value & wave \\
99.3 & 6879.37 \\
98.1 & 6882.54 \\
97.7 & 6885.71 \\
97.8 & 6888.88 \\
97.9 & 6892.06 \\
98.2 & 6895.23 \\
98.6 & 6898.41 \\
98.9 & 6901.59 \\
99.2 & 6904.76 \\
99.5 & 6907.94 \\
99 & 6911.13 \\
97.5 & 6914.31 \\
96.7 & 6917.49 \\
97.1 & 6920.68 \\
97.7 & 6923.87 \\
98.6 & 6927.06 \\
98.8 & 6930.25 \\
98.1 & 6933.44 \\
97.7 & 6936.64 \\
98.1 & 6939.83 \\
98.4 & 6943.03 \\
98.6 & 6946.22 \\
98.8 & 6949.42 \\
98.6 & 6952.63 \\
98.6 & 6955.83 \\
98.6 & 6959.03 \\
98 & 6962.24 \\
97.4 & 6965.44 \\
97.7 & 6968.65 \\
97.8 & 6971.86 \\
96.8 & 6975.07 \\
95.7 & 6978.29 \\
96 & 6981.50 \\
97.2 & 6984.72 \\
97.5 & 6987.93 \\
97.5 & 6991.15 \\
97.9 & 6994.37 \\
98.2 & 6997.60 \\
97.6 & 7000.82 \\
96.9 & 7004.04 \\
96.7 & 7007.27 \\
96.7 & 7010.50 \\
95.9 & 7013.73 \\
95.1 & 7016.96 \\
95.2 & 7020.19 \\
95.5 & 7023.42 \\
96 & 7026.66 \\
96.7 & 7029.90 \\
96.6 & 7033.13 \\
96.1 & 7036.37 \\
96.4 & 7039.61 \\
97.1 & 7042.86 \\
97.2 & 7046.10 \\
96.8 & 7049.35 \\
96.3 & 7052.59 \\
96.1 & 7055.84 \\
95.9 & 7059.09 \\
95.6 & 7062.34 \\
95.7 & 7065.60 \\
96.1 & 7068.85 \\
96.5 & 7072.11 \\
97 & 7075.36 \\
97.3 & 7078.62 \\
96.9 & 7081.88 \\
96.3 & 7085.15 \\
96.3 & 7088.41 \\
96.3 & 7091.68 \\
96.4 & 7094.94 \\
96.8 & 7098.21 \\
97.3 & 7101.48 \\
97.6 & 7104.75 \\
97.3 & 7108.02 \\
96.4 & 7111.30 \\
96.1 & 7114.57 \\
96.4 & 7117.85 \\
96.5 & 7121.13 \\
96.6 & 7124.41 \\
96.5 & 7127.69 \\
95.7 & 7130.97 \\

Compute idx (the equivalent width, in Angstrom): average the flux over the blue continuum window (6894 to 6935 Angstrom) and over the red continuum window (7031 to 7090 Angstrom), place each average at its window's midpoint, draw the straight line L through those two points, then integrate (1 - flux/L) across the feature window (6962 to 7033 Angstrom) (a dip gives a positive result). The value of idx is 0.3 Angstrom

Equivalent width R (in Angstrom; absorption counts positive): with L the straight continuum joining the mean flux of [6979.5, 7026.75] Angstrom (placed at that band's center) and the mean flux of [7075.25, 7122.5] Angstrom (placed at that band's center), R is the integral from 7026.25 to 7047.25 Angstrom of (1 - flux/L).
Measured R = 0.0 Angstrom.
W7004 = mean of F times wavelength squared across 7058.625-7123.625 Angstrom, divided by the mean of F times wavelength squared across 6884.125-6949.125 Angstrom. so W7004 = 1.0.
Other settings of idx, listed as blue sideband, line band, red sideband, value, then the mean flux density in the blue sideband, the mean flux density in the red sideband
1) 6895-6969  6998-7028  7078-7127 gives 0.4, 98.3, 96.7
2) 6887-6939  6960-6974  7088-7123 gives 0.0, 98.2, 96.7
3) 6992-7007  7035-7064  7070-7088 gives 0.2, 97.5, 96.7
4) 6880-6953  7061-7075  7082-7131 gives 0.1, 98.2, 96.6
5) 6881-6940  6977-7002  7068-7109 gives 0.1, 98.2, 96.8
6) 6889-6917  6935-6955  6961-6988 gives -0.1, 98.5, 97.1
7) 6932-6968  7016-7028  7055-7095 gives 0.2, 98.3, 96.3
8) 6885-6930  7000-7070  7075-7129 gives 0.7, 98.2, 96.7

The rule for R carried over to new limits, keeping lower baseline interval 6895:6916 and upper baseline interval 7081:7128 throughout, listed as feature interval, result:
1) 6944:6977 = 0.0 Angstrom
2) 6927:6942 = 0.0 Angstrom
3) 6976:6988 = 0.2 Angstrom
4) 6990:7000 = 0.0 Angstrom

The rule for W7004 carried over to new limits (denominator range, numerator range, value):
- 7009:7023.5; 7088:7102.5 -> 1.03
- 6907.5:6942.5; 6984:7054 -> 1.01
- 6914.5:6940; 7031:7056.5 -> 1.02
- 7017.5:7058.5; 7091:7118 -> 1.02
